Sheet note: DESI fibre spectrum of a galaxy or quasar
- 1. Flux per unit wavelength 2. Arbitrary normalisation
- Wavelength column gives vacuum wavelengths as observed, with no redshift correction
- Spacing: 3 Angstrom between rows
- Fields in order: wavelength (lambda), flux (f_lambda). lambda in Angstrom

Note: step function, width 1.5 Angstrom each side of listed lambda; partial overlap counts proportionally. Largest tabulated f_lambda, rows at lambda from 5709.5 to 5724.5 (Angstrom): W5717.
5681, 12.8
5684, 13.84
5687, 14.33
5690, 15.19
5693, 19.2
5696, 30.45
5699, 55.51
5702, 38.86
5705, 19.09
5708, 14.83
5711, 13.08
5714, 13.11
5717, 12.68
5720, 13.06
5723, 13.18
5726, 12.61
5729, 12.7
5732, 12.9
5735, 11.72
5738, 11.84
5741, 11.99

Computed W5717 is 13.18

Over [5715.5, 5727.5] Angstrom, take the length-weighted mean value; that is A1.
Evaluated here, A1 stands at 12.9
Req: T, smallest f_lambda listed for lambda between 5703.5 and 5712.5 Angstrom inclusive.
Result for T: 13.08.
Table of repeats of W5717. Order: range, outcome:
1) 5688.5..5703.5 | 55.51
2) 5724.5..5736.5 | 12.9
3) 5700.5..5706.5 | 38.86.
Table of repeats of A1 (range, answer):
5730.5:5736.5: 12.3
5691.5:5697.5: 24.8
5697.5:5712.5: 28.3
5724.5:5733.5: 12.7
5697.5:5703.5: 47.2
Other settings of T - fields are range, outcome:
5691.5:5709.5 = 14.83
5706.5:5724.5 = 12.68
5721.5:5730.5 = 12.61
